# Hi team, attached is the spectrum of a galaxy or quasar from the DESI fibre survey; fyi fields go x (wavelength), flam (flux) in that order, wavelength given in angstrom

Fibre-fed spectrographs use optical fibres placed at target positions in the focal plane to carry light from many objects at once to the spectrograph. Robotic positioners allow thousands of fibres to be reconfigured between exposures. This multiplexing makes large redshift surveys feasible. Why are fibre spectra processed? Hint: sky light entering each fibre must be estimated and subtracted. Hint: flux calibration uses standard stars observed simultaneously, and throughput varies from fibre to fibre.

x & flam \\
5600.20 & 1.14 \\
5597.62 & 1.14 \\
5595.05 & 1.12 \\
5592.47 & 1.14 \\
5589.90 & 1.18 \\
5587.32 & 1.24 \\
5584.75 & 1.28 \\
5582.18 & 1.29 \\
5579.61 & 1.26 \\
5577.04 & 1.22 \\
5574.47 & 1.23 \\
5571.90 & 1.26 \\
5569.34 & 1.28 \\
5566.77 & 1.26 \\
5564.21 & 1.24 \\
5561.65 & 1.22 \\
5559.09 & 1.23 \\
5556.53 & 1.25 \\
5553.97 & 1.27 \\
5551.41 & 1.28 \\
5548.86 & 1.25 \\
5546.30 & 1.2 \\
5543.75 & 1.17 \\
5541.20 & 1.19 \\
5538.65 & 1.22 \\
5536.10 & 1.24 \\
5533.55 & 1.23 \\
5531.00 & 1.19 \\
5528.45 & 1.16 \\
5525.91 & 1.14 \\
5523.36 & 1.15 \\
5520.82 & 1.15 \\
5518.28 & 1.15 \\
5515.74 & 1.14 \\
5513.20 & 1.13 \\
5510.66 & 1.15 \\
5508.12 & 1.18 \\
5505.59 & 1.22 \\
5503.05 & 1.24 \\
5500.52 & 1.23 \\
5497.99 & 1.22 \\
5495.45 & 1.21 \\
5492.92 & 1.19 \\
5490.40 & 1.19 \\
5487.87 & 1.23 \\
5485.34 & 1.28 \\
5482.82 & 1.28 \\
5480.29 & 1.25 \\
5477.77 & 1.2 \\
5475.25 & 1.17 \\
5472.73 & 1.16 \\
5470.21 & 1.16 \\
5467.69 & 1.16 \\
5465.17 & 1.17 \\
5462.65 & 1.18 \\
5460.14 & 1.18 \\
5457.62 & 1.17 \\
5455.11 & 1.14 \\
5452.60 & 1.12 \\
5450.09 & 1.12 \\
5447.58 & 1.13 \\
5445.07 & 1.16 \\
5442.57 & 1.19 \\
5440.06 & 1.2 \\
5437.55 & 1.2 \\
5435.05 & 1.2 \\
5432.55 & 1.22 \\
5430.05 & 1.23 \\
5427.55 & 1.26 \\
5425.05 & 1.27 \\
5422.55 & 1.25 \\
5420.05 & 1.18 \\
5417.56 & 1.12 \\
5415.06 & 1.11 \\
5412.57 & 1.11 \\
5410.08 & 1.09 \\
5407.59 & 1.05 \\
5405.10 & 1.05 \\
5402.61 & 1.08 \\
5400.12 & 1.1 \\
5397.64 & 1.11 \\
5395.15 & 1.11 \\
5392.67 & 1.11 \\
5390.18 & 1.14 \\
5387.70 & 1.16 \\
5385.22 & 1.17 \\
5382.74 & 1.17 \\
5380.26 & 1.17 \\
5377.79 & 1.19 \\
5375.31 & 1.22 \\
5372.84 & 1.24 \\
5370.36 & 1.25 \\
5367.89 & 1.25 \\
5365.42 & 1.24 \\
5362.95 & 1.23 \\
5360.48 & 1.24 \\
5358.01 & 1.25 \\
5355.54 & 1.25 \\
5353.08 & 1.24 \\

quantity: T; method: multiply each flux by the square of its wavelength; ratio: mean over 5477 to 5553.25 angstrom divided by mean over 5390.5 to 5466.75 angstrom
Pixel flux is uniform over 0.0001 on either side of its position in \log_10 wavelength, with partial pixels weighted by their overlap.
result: 1.1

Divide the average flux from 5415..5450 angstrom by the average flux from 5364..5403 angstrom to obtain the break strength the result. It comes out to 1.02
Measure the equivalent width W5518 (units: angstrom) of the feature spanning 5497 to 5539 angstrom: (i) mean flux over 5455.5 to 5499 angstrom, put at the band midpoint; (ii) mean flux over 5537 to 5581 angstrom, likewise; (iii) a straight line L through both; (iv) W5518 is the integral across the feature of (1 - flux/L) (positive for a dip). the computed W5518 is 1.2 angstrom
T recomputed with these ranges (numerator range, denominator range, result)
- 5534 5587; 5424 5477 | 1.10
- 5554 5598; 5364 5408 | 1.14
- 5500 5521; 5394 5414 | 1.12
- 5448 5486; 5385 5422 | 1.08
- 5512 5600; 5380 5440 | 1.10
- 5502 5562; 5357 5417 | 1.09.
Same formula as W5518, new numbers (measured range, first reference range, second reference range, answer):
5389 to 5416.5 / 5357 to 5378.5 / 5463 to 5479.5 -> 2.66 angstrom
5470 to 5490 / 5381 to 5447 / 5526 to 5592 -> -0.48 angstrom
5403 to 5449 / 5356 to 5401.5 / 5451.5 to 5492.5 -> 0.87 angstrom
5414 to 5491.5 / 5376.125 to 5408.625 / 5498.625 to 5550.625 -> -2.41 angstrom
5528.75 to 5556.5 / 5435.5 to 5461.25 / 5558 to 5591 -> 0.04 angstrom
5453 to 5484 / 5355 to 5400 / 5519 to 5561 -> 0.44 angstrom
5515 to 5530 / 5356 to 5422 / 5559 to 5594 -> 0.81 angstrom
